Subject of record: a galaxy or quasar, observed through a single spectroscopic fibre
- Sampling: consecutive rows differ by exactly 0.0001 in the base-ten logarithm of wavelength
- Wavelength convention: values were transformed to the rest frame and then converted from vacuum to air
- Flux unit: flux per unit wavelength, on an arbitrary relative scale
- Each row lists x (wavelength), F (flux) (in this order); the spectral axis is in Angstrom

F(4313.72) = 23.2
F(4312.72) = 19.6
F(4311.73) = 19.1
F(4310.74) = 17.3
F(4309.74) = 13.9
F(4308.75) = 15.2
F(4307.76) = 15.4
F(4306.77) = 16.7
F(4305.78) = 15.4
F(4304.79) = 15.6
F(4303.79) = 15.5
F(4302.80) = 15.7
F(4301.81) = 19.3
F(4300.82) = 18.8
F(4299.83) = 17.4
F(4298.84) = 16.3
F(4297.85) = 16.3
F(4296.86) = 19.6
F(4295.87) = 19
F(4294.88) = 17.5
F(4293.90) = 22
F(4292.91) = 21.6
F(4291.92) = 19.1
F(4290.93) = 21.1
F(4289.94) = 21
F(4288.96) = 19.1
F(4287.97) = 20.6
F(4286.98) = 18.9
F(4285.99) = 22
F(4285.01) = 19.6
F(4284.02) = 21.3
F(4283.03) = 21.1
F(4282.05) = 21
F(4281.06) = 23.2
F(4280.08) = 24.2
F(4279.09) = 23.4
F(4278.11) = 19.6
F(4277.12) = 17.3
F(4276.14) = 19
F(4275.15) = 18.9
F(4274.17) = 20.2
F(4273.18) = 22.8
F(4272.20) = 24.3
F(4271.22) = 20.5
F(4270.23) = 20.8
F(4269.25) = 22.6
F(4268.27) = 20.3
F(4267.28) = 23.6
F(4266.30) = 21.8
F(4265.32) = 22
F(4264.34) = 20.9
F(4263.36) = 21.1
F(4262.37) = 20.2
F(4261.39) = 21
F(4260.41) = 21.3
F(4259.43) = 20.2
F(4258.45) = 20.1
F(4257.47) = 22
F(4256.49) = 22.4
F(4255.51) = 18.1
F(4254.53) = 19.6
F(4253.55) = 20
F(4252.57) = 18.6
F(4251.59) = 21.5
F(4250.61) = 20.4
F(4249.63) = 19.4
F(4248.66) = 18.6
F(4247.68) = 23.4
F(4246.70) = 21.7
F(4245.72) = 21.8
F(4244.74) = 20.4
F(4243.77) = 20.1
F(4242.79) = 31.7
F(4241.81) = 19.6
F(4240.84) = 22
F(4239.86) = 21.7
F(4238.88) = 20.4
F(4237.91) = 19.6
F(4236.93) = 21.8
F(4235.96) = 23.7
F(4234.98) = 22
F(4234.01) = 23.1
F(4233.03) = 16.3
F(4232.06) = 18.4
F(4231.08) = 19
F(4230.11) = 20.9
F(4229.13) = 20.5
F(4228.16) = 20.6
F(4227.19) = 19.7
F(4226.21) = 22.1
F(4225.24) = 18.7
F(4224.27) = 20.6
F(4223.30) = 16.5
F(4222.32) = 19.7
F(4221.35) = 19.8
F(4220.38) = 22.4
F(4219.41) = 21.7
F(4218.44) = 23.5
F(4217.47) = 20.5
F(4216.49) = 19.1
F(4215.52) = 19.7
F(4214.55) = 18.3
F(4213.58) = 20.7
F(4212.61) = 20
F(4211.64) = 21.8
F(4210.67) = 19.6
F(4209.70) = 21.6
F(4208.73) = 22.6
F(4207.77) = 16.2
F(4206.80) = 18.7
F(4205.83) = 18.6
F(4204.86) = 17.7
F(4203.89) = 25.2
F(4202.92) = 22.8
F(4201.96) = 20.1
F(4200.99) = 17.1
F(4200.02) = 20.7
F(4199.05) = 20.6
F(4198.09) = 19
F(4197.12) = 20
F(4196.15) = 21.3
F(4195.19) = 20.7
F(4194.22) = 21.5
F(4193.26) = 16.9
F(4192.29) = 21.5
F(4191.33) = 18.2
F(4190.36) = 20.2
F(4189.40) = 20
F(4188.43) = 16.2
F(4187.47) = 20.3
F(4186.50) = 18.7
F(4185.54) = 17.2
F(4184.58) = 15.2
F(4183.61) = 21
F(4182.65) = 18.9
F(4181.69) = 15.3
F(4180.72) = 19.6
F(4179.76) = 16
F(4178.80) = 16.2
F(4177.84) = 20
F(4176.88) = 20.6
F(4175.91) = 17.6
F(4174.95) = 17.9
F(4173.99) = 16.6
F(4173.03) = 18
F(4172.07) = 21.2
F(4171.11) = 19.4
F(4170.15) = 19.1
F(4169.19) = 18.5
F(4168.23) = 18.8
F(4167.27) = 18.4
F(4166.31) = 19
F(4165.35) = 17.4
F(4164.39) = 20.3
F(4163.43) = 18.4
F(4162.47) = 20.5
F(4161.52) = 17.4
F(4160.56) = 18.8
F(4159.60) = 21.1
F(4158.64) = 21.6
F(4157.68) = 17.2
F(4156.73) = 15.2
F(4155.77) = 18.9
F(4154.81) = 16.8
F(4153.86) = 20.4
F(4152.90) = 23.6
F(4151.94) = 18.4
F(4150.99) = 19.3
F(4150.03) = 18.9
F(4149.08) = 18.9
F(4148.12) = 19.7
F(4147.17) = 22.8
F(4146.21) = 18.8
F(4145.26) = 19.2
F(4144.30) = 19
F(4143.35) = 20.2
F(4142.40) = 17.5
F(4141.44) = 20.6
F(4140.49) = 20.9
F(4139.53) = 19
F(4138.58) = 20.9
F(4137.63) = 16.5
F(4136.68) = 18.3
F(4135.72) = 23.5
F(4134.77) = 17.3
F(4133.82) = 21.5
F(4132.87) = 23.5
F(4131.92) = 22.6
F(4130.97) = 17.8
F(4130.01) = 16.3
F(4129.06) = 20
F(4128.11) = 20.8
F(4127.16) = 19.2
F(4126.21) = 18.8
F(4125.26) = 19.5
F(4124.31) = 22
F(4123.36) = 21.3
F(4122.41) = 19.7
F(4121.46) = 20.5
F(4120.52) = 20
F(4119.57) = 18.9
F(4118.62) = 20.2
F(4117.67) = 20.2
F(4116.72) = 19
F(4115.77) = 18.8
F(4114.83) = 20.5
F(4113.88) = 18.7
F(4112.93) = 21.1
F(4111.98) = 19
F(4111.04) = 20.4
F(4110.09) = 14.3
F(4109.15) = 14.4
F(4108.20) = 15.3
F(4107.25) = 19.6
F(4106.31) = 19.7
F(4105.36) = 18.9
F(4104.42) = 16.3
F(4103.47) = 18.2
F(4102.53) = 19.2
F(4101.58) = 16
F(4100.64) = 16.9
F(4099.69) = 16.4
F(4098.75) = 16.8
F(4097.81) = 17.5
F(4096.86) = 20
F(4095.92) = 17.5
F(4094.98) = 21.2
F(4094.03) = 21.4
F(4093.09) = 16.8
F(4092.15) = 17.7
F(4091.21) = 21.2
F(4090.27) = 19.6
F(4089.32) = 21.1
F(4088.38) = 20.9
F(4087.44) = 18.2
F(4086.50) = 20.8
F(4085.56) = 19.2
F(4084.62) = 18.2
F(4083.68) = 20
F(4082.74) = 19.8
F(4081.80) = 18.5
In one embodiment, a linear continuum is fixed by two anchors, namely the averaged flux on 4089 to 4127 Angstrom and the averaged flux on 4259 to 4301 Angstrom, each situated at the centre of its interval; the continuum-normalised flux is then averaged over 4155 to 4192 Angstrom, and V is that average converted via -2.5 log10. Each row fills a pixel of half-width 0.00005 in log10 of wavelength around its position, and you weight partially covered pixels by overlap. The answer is 0.05 mag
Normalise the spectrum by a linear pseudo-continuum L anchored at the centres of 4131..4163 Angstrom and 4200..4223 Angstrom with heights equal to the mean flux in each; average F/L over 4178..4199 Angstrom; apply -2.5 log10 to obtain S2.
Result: 0.07 mag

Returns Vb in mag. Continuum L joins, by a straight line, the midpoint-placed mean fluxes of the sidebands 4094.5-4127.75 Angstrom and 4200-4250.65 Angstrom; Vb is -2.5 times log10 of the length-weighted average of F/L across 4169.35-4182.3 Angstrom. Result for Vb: 0.087 mag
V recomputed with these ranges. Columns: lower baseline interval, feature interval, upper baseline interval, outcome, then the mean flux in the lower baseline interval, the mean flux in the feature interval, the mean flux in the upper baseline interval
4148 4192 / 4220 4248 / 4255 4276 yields -0.03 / 18.7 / 21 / 21.2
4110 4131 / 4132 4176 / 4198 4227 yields 0.03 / 19.6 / 19.3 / 20.2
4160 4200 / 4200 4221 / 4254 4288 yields -0.04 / 18.9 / 20.4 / 21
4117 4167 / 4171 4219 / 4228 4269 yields 0.05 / 19.6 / 19.4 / 21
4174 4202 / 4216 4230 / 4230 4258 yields -0.01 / 18.9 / 20.4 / 21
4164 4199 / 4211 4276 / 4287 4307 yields -0.12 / 18.8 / 20.8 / 18.4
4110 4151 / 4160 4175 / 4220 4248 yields 0.08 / 19.7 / 18.8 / 21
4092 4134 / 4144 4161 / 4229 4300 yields 0.00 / 19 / 19.4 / 20.7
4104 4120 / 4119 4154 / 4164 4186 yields -0.08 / 18.6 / 19.9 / 18.3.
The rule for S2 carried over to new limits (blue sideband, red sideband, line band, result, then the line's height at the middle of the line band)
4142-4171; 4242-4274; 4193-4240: 0.01 mag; 20.4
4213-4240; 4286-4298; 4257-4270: -0.07 mag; 20.1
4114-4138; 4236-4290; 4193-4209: 0.03 mag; 20.5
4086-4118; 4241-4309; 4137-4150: -0.03 mag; 19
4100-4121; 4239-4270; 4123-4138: -0.06 mag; 18.8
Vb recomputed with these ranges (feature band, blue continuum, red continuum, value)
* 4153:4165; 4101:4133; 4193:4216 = 0.03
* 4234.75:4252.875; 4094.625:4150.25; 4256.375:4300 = -0.06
